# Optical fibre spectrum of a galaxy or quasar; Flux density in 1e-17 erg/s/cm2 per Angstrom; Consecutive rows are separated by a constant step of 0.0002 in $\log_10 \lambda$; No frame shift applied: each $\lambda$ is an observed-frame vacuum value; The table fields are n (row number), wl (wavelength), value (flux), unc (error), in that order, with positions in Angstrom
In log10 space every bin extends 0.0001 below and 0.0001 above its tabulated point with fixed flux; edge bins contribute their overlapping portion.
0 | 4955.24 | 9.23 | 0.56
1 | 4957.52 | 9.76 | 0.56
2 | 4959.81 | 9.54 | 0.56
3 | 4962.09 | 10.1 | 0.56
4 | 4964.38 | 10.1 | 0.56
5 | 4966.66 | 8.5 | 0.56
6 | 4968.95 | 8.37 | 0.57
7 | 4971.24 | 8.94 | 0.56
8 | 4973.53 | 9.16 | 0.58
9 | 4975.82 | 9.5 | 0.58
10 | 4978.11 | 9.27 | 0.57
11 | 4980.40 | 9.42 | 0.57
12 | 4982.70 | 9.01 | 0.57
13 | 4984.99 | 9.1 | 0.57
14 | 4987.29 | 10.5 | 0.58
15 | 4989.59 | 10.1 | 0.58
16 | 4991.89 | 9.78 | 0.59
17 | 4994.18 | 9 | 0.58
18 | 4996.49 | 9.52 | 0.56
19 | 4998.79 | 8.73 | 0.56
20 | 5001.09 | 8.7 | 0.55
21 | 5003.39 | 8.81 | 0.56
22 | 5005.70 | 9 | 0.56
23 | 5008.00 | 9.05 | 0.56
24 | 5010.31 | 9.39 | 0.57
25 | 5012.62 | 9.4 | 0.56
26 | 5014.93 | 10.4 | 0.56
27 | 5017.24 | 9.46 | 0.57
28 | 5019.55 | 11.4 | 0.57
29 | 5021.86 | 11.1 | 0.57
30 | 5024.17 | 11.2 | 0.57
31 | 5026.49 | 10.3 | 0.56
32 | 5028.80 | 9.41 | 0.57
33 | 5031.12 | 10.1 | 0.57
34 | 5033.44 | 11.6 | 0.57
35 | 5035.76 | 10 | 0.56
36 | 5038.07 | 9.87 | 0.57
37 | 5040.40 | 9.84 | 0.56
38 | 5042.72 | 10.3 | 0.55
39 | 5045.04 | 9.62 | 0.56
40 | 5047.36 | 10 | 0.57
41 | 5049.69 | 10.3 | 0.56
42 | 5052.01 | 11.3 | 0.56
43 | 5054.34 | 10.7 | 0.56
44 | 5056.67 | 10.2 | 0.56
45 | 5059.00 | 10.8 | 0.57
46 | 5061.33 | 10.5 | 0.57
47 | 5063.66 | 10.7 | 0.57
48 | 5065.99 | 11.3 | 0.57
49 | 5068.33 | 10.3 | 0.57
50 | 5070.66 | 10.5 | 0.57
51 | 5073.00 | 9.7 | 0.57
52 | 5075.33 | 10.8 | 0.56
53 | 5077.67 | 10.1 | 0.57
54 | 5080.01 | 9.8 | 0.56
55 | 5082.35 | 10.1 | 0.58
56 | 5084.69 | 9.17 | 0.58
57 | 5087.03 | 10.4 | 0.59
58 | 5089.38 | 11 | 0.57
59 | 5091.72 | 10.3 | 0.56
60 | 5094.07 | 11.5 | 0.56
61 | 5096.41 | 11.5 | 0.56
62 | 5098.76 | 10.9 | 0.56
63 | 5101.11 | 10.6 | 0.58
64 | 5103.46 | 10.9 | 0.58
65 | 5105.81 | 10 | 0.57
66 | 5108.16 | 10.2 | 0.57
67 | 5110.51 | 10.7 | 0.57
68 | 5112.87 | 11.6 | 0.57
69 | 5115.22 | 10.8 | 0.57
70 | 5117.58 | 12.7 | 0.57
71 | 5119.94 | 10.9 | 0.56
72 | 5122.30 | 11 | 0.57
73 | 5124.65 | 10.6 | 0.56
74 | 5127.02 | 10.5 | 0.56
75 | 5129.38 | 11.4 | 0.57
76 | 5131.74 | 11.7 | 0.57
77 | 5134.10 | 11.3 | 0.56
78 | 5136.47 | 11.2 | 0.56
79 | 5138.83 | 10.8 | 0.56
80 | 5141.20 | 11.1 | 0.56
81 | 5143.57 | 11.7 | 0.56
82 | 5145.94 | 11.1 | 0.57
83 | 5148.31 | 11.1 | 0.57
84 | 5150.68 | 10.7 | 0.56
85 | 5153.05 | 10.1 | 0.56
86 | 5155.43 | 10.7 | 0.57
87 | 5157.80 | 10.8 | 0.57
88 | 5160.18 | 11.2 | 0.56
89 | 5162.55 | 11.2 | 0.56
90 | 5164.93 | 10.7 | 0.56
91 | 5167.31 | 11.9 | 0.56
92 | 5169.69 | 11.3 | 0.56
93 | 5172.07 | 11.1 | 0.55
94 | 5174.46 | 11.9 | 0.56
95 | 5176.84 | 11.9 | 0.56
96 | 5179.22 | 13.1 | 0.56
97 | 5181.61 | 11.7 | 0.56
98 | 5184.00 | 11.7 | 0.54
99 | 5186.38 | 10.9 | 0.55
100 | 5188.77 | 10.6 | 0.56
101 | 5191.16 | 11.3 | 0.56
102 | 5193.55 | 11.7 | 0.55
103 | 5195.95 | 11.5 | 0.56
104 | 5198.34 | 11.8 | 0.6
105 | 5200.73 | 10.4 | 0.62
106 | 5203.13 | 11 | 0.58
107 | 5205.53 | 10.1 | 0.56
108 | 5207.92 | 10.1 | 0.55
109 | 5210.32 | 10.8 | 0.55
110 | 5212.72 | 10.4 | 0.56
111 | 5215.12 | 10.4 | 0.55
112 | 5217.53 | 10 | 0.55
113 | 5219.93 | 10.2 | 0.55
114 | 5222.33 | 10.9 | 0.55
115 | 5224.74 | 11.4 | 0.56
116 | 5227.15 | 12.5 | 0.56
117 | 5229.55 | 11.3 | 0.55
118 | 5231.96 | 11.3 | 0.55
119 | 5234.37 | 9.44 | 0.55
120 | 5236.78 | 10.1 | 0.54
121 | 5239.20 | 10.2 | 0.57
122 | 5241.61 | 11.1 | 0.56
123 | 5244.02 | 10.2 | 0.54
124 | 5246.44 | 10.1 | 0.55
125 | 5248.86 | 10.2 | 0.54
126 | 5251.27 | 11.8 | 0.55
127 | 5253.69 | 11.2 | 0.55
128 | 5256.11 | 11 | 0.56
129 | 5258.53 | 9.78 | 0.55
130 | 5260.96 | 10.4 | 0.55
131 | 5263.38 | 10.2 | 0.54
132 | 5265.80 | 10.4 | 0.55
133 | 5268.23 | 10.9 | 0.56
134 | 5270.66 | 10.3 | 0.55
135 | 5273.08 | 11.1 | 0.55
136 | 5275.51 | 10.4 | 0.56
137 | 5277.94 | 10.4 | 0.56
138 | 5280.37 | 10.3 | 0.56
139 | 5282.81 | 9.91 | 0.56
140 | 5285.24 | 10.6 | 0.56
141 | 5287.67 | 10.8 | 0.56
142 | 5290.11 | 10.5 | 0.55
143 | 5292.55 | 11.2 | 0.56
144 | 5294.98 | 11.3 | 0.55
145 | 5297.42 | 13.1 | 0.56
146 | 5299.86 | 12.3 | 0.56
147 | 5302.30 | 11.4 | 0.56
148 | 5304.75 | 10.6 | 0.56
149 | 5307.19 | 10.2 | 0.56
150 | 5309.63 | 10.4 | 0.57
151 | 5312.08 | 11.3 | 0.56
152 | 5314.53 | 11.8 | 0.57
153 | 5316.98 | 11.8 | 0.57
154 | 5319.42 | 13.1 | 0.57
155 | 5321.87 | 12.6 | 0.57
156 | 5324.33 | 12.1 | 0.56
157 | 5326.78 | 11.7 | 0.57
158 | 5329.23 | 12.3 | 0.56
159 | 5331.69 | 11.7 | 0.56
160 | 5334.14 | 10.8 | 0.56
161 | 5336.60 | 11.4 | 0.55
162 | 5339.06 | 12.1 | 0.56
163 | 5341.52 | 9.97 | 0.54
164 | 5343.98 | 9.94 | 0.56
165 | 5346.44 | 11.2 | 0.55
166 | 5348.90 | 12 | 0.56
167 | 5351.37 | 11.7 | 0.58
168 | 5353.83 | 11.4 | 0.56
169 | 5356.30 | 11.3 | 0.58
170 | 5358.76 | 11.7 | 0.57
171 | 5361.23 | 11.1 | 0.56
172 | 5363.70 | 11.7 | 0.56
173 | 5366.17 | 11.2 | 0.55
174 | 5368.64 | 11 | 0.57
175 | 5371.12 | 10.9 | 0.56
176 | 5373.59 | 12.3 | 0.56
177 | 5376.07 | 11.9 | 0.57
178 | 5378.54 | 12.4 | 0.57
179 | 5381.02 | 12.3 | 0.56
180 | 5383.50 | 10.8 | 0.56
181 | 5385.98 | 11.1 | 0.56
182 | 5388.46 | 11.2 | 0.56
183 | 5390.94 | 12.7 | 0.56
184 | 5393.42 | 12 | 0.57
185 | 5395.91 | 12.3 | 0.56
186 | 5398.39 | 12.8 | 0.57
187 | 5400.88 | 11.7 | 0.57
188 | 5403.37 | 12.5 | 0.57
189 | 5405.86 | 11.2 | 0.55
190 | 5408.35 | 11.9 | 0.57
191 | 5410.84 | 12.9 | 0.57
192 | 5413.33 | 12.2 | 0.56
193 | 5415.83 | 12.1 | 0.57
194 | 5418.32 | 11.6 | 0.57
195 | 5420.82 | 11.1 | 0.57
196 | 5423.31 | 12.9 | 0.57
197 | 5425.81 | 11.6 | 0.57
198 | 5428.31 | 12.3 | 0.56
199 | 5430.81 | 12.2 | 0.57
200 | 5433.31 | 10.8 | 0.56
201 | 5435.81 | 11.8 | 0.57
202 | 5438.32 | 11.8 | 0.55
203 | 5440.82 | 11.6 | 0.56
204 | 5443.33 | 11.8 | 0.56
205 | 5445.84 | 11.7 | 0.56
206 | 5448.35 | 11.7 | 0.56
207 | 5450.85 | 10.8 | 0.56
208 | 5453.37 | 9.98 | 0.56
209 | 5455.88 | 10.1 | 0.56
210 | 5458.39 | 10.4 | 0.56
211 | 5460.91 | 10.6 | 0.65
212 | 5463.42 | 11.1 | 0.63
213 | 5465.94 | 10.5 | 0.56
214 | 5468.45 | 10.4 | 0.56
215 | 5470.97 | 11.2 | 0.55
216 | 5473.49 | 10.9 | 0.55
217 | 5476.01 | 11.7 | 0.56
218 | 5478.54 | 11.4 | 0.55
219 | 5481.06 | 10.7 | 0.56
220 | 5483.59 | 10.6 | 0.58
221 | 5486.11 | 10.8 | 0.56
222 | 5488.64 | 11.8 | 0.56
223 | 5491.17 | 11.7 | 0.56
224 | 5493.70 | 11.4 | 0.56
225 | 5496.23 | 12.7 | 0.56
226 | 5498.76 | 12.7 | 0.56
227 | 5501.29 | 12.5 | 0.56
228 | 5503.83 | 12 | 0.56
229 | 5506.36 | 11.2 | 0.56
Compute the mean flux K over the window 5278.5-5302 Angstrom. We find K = 11.1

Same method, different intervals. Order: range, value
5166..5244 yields 11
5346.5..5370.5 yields 11.4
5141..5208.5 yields 11.2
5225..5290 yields 10.6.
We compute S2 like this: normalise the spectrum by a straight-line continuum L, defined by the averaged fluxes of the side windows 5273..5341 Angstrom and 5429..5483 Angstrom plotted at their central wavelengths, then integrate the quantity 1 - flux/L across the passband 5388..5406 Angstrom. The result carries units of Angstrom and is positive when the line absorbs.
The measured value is -1.5 Angstrom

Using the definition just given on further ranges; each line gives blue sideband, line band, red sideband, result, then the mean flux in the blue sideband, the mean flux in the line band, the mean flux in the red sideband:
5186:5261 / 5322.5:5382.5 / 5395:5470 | -1.46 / 10.8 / 11.5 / 11.5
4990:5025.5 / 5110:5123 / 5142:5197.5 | -0.67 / 9.68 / 11.3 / 11.3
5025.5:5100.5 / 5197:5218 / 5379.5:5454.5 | 0.74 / 10.4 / 10.6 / 11.8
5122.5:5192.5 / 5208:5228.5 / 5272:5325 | 0.79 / 11.2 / 10.8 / 11.2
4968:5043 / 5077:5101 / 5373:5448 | -0.81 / 9.69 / 10.5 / 11.9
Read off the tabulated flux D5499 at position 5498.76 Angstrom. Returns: 12.7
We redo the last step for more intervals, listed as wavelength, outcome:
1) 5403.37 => 12.5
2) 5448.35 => 11.7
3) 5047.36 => 10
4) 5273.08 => 11.1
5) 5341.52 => 9.97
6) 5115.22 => 10.8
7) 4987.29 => 10.5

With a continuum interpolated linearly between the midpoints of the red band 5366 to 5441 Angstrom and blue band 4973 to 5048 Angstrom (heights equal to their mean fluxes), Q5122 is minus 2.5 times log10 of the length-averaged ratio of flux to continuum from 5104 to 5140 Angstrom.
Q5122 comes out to -0.07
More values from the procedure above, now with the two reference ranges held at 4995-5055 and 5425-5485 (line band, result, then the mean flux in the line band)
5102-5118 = -0.07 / 10.9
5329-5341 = -0.07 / 11.5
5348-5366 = -0.06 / 11.5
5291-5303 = -0.11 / 11.8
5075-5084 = 0.00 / 10.1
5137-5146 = -0.09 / 11.2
